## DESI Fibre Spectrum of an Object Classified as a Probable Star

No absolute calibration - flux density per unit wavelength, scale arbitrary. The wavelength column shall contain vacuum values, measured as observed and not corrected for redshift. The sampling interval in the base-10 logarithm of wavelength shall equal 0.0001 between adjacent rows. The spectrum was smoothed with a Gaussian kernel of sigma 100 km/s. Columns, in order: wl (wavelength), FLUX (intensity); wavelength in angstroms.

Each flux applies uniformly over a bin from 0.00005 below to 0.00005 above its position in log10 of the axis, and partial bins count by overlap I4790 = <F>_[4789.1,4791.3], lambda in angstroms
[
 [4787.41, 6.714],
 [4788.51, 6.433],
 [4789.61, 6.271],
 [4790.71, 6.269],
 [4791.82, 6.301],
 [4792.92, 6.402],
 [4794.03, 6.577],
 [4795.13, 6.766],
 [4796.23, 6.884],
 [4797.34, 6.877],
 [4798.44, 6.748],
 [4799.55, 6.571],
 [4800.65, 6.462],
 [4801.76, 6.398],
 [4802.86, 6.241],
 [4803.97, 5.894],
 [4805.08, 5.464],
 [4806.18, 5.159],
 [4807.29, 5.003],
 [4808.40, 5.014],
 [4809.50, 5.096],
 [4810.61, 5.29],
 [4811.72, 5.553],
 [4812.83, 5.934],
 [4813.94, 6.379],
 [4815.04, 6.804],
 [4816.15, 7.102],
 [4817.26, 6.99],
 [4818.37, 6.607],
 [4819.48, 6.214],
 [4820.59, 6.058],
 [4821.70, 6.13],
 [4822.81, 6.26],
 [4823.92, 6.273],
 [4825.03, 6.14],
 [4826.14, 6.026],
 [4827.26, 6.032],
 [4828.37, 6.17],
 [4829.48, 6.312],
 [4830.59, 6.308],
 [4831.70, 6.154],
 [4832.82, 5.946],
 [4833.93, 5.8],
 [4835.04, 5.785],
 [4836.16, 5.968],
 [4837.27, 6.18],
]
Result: 6.26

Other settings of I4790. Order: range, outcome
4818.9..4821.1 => 6.14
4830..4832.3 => 6.22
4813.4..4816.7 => 6.78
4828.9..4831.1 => 6.32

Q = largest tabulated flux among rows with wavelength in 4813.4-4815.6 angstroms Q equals 6.804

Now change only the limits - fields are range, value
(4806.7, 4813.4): 5.934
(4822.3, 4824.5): 6.273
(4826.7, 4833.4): 6.312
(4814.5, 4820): 7.102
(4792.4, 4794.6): 6.577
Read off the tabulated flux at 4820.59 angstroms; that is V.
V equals 6.058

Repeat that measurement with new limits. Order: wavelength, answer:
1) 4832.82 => 5.946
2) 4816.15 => 7.102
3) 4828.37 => 6.17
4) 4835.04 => 5.785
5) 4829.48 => 6.312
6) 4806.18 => 5.159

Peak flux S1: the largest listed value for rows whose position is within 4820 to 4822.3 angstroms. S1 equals 6.13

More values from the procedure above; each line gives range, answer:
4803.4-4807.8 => 5.894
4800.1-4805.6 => 6.462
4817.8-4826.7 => 6.607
